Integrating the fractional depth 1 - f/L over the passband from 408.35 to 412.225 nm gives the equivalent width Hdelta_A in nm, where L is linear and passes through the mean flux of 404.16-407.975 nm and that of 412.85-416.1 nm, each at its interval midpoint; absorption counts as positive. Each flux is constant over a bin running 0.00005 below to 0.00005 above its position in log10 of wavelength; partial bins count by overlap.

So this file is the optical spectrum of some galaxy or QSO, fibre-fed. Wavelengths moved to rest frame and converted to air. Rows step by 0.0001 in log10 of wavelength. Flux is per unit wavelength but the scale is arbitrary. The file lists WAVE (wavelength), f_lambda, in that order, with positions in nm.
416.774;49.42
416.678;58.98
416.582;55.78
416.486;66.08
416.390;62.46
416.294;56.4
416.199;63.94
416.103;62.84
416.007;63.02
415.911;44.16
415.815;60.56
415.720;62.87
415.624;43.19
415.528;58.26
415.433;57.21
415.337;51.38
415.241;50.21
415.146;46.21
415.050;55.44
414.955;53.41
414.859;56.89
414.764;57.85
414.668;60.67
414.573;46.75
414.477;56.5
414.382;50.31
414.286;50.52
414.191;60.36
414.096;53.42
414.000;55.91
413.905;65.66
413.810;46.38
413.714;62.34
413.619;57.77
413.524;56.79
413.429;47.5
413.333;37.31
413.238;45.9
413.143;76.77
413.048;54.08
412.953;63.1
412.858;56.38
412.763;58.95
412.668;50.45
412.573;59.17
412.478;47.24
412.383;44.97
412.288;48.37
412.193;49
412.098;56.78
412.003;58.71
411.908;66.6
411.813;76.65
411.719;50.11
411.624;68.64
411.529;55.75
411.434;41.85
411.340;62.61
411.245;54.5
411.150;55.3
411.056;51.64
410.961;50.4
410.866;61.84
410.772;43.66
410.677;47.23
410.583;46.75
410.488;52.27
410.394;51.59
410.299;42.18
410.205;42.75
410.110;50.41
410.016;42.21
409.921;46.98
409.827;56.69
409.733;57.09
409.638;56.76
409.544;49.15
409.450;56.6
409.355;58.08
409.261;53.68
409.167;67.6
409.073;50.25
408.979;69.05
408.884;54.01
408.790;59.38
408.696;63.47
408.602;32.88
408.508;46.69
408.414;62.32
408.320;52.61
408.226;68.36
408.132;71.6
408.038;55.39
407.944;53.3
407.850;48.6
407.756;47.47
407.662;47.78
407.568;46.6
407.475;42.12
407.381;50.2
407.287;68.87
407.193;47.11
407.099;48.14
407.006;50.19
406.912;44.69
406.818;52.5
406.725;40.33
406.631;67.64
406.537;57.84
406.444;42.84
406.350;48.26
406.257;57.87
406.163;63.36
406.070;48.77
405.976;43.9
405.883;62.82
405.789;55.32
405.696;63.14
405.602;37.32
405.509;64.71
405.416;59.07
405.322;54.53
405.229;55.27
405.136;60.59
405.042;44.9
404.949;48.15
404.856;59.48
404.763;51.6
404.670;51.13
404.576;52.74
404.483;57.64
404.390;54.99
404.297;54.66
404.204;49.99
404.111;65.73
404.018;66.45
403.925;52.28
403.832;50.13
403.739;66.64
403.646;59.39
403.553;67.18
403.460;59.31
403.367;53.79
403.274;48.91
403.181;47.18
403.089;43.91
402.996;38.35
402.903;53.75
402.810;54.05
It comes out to -0.03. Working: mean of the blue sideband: 52.6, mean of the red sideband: 54.9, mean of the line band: 54.2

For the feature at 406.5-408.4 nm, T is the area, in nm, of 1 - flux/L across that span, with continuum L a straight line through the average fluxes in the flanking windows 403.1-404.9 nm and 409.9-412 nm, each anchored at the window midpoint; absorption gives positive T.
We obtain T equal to 0.05 nm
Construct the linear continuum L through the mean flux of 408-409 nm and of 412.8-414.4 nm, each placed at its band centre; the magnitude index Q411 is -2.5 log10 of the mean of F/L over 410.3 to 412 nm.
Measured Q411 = 0.03 mag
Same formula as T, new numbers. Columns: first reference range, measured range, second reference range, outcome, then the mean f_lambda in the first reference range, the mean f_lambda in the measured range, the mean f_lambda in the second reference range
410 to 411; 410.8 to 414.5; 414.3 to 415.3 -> -0.337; 48.5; 55.5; 53.3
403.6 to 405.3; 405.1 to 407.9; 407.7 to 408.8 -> 0.138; 55.6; 52.6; 55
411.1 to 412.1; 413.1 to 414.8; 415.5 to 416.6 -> 0.110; 59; 54.8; 58.4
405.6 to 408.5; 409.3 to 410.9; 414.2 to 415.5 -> 0.083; 53.3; 50.6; 53.6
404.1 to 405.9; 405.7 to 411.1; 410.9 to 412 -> 0.335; 54.9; 52.9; 57.7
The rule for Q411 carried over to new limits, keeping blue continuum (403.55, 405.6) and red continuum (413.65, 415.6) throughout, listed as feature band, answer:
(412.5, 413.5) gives 0.00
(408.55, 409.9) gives -0.01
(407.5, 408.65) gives 0.06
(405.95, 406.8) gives 0.07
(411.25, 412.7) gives -0.02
